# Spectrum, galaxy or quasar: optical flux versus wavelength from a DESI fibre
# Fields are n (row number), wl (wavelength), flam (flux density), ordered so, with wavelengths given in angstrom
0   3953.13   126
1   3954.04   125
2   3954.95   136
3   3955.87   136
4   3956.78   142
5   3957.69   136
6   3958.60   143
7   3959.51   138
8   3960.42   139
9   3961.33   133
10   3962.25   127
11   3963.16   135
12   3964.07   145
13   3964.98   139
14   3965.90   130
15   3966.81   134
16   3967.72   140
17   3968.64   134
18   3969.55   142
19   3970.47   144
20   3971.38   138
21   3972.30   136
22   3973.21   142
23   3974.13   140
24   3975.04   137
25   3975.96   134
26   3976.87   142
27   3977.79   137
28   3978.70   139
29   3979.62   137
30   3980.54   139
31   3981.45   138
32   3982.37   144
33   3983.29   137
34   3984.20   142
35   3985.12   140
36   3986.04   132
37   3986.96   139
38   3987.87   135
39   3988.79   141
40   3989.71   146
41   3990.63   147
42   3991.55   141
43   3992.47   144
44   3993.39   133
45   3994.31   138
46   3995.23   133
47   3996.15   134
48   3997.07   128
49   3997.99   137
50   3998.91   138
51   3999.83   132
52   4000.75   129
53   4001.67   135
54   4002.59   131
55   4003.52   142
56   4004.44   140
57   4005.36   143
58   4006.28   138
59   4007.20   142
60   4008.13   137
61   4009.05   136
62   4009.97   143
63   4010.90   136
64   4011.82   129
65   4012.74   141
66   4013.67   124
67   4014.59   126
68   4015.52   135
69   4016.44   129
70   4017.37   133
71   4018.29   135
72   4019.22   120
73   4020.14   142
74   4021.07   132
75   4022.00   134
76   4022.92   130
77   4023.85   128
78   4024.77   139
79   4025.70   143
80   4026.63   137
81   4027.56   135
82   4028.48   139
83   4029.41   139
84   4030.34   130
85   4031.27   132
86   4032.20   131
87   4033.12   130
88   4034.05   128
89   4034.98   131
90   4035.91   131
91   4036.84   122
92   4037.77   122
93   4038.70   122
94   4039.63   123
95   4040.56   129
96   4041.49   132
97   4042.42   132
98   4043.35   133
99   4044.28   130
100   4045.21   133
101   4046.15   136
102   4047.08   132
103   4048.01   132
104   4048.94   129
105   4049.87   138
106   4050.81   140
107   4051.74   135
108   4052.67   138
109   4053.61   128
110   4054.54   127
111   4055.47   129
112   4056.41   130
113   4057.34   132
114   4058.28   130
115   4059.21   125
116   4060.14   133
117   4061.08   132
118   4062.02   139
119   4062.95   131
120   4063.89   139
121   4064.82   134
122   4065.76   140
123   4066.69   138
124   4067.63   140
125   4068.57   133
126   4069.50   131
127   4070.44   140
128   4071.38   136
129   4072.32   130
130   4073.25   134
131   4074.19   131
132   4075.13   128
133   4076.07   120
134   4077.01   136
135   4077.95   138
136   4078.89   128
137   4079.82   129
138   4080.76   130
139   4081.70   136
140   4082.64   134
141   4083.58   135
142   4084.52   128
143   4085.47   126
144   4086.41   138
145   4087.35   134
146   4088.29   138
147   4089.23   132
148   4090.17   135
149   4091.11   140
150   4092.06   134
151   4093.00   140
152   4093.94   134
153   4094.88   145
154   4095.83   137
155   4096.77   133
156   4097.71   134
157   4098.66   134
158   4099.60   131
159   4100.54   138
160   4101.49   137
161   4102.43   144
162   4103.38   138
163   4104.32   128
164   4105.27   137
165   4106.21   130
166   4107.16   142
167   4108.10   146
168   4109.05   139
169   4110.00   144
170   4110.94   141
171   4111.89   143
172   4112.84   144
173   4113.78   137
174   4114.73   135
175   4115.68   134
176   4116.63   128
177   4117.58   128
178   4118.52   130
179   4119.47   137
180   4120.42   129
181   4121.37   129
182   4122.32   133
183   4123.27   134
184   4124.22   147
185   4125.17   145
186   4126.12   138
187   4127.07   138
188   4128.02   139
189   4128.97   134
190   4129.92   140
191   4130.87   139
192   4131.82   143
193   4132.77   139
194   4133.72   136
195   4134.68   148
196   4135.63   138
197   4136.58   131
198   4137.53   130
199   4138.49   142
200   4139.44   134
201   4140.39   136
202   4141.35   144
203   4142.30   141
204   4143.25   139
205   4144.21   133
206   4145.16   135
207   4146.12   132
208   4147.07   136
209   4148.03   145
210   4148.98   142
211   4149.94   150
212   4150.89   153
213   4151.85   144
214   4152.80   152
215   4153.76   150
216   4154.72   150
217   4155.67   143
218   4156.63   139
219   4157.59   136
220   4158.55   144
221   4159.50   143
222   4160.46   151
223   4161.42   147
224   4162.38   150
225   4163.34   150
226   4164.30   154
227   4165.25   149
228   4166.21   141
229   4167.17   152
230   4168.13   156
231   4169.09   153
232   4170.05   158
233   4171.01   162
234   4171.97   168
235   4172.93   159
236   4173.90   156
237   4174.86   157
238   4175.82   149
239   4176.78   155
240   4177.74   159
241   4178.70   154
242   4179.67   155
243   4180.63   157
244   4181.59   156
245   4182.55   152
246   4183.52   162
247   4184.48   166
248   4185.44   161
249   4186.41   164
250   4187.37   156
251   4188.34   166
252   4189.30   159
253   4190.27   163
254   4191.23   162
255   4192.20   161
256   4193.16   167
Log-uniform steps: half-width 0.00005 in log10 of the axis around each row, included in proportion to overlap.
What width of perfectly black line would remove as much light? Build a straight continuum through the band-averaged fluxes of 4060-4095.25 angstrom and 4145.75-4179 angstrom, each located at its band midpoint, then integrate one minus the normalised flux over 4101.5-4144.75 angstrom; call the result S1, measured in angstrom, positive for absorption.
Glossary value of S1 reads 1.5 angstrom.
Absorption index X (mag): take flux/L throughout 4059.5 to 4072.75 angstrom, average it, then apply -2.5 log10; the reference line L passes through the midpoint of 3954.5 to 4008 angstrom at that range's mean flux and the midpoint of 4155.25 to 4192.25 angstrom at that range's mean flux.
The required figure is 0.08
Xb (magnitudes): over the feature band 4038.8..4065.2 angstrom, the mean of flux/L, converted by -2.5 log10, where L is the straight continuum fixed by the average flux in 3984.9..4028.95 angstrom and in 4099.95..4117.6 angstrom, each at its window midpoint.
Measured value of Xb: 0.04 mag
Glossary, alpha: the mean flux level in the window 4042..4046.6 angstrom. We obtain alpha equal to 133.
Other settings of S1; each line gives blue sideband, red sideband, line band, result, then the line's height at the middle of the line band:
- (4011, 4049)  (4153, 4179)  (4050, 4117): 2.17 angstrom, 139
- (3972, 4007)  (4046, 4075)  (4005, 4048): 0.96 angstrom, 136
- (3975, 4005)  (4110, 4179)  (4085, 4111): 0.89 angstrom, 142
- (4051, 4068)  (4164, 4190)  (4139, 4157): 1.09 angstrom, 151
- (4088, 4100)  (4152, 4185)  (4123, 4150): 1.22 angstrom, 145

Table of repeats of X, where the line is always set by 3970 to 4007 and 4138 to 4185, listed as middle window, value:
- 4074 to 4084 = 0.097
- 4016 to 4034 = 0.055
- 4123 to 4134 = 0.055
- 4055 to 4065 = 0.082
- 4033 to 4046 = 0.103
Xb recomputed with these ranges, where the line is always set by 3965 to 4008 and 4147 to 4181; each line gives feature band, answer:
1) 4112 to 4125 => 0.098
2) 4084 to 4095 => 0.080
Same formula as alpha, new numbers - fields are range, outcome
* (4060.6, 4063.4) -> 134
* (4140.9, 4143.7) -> 142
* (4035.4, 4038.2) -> 125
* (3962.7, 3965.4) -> 140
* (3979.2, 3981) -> 138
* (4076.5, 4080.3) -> 133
